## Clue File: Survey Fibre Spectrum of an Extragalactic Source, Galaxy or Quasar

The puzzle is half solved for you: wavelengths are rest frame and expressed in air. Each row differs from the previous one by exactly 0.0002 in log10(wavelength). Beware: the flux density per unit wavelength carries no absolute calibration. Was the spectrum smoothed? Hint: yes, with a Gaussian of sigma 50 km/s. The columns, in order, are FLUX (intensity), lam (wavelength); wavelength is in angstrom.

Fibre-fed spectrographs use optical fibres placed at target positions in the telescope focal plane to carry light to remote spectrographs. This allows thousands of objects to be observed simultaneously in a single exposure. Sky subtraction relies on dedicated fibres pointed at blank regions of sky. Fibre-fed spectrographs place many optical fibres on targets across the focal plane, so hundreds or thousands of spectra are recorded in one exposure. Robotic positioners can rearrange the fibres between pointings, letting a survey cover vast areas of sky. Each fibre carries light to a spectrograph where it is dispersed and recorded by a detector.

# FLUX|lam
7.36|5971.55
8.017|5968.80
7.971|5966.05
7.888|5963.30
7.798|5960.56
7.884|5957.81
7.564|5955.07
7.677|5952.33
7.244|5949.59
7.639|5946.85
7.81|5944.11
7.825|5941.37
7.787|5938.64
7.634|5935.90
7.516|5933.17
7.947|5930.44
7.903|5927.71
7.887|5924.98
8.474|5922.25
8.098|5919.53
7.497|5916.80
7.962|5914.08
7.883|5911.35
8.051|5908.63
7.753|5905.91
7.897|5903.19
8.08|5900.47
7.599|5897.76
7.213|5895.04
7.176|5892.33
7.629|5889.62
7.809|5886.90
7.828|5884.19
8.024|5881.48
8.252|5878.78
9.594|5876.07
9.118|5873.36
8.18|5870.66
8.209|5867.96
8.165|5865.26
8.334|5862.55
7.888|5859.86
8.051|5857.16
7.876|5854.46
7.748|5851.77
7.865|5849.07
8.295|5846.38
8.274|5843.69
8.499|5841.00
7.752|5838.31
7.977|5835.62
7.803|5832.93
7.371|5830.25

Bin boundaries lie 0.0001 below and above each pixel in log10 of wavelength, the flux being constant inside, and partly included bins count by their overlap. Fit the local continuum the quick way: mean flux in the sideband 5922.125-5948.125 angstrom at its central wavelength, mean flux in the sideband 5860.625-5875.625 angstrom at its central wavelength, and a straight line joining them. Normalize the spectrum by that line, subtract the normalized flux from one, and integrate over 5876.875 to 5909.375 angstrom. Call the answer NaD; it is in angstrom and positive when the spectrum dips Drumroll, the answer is 1.6 angstrom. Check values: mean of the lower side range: 8.46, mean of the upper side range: 7.81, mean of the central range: 7.8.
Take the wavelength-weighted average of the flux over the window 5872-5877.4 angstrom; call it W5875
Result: 9.35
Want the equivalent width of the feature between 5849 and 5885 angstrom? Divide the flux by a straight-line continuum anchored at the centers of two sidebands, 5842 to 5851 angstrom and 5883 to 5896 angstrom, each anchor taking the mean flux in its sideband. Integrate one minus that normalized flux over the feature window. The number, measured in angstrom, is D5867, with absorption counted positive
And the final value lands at -1.8 angstrom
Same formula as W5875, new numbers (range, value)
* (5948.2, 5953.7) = 7.46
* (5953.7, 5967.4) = 7.82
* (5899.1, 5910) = 7.95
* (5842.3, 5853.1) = 8.05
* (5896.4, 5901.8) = 7.84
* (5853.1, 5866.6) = 8.06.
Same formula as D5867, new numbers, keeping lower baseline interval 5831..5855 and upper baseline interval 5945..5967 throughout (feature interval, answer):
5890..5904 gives 0.49 angstrom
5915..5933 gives -0.34 angstrom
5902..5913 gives -0.09 angstrom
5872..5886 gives -1.12 angstrom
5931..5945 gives 0.05 angstrom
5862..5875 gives -0.82 angstrom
